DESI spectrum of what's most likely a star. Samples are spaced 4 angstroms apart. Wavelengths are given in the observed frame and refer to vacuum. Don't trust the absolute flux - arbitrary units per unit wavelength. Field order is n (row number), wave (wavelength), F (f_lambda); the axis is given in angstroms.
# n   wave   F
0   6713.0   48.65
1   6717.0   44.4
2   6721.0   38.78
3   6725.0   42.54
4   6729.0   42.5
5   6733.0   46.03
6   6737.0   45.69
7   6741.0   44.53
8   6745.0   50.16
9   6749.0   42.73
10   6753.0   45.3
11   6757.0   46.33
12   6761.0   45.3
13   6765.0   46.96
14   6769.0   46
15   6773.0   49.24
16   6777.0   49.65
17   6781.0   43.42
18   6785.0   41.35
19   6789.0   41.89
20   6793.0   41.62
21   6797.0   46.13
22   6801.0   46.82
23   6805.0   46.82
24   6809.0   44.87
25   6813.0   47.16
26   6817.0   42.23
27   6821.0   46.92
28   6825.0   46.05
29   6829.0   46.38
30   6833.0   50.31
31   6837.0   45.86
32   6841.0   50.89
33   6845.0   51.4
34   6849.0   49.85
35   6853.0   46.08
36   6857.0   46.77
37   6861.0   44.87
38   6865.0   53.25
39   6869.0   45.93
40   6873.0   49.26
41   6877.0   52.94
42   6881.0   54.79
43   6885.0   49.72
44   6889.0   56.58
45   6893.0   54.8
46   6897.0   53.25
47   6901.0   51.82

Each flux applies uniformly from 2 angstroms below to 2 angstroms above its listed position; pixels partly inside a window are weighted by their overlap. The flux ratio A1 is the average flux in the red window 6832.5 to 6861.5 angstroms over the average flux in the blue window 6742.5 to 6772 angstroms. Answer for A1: 1.05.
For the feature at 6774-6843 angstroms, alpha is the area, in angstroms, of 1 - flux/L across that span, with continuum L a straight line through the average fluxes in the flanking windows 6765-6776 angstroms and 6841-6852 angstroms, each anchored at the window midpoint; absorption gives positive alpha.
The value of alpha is 4.4 angstroms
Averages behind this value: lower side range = 47.7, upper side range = 50.3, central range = 45.8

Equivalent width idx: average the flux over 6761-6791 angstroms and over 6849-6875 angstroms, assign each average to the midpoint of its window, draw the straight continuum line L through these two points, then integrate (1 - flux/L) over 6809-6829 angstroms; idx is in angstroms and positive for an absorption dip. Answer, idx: 0.46 angstroms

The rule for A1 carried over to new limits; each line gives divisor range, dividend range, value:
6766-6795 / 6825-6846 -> 1.08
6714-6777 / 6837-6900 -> 1.12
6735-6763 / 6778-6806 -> 0.96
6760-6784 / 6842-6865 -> 1.04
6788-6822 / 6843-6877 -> 1.08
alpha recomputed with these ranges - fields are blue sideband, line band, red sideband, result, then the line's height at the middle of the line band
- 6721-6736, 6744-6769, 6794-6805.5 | -0.92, 44.3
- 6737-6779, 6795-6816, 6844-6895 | 0.90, 48.2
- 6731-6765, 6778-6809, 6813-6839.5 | 1.30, 46.2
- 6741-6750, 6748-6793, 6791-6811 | 0.71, 45.9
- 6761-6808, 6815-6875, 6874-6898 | 2.99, 50.2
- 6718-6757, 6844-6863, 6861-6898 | 1.08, 50.5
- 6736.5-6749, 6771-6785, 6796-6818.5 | -0.18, 46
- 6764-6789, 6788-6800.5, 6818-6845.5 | 0.72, 46.4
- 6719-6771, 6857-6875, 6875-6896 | 1.49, 52.5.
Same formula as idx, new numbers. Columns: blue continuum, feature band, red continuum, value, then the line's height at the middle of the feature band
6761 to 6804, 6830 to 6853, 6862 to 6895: 0.09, 49.4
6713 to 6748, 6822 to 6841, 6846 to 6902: 0.52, 48.9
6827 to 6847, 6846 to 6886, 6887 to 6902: 1.75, 51.6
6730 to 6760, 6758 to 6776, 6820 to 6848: -0.25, 46.4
